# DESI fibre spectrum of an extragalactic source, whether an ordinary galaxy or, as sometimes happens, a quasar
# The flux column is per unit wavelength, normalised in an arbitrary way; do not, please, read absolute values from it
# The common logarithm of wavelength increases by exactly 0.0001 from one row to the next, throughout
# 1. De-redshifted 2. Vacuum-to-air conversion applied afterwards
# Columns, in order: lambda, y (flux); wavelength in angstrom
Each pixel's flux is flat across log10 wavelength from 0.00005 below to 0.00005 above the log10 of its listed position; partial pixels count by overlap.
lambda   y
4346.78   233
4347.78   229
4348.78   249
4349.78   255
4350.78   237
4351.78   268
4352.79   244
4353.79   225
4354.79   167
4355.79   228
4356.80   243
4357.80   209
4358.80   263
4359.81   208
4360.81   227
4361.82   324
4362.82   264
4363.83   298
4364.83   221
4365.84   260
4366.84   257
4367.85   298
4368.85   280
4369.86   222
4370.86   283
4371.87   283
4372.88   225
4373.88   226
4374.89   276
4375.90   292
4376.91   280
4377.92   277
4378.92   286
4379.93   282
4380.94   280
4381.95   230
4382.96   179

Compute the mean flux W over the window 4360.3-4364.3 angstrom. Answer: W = 278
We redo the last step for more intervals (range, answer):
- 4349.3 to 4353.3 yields 251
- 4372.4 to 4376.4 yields 255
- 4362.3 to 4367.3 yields 261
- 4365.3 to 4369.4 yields 273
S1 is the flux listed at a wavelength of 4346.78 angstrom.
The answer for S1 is 233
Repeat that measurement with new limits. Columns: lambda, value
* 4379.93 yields 282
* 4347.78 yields 229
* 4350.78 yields 237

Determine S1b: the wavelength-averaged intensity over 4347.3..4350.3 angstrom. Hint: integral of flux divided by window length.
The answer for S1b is 245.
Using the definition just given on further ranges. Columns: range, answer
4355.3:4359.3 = 236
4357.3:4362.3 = 246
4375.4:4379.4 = 284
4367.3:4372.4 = 273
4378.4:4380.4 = 285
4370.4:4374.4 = 254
